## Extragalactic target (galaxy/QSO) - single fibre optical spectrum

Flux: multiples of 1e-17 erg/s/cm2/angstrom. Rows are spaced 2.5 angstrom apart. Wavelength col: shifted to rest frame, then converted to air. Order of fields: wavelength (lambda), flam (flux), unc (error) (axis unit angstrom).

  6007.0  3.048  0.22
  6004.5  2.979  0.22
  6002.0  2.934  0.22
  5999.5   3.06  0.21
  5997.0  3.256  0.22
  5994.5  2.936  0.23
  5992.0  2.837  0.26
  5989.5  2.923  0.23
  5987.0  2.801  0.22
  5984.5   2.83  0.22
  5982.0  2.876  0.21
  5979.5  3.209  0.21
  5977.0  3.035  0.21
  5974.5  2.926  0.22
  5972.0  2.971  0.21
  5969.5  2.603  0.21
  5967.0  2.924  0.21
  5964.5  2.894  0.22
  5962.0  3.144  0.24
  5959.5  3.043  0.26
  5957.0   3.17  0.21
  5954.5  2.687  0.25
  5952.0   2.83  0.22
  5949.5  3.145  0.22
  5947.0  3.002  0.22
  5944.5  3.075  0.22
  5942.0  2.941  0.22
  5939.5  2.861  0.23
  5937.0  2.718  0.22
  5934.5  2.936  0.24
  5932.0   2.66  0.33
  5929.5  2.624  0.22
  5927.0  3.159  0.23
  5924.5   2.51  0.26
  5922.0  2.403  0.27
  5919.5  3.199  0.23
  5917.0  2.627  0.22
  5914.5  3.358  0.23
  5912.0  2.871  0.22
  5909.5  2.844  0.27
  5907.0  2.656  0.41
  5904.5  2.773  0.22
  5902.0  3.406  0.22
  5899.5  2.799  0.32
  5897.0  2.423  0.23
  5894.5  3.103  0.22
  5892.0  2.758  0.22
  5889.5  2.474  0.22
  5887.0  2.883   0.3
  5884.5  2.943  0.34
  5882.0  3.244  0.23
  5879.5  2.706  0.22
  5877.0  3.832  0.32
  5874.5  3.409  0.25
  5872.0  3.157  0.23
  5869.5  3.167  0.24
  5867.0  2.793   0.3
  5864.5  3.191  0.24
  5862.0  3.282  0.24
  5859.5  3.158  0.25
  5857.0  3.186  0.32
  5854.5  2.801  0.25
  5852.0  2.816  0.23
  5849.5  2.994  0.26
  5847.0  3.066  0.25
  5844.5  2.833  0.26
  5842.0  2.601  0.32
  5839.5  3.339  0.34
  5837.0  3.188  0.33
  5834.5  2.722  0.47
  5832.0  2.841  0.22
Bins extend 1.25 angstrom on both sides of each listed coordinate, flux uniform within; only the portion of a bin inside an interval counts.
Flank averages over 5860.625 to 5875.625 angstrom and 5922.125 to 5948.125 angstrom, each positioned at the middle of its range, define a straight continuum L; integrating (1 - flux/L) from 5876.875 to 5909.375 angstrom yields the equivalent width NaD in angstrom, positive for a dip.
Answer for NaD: 1.6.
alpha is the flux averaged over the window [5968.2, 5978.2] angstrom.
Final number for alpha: 2.88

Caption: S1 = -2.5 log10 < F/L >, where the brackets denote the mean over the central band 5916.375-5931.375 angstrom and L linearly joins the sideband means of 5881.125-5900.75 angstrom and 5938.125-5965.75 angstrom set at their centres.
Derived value 0.058 mag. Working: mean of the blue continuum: 2.82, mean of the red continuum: 2.98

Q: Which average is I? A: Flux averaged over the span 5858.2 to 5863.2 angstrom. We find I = 3.22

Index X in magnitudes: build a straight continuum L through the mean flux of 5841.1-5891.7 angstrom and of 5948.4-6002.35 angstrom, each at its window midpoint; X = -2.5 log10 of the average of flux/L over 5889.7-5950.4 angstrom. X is 0.05 mag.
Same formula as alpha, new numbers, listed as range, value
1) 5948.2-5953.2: 2.99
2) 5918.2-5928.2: 2.82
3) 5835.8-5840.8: 3.26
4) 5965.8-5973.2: 2.83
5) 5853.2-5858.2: 2.99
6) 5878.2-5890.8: 2.85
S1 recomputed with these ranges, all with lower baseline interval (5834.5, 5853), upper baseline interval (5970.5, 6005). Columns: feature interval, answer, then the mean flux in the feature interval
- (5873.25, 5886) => -0.09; 3.22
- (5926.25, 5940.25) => 0.06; 2.81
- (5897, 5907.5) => 0.04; 2.87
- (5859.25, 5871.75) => -0.06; 3.12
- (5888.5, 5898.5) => 0.10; 2.7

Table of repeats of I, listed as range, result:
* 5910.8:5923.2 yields 2.89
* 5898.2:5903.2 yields 3.09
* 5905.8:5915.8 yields 2.93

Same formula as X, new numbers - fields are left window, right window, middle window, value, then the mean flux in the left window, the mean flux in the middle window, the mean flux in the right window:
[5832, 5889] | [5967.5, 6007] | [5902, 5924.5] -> 0.06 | 3.05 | 2.85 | 2.95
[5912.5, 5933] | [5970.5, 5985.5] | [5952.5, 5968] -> -0.02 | 2.82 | 2.97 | 2.97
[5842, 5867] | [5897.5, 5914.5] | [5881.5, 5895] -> 0.03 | 3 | 2.87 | 2.91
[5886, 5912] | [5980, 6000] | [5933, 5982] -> -0.02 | 2.81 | 2.95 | 2.95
